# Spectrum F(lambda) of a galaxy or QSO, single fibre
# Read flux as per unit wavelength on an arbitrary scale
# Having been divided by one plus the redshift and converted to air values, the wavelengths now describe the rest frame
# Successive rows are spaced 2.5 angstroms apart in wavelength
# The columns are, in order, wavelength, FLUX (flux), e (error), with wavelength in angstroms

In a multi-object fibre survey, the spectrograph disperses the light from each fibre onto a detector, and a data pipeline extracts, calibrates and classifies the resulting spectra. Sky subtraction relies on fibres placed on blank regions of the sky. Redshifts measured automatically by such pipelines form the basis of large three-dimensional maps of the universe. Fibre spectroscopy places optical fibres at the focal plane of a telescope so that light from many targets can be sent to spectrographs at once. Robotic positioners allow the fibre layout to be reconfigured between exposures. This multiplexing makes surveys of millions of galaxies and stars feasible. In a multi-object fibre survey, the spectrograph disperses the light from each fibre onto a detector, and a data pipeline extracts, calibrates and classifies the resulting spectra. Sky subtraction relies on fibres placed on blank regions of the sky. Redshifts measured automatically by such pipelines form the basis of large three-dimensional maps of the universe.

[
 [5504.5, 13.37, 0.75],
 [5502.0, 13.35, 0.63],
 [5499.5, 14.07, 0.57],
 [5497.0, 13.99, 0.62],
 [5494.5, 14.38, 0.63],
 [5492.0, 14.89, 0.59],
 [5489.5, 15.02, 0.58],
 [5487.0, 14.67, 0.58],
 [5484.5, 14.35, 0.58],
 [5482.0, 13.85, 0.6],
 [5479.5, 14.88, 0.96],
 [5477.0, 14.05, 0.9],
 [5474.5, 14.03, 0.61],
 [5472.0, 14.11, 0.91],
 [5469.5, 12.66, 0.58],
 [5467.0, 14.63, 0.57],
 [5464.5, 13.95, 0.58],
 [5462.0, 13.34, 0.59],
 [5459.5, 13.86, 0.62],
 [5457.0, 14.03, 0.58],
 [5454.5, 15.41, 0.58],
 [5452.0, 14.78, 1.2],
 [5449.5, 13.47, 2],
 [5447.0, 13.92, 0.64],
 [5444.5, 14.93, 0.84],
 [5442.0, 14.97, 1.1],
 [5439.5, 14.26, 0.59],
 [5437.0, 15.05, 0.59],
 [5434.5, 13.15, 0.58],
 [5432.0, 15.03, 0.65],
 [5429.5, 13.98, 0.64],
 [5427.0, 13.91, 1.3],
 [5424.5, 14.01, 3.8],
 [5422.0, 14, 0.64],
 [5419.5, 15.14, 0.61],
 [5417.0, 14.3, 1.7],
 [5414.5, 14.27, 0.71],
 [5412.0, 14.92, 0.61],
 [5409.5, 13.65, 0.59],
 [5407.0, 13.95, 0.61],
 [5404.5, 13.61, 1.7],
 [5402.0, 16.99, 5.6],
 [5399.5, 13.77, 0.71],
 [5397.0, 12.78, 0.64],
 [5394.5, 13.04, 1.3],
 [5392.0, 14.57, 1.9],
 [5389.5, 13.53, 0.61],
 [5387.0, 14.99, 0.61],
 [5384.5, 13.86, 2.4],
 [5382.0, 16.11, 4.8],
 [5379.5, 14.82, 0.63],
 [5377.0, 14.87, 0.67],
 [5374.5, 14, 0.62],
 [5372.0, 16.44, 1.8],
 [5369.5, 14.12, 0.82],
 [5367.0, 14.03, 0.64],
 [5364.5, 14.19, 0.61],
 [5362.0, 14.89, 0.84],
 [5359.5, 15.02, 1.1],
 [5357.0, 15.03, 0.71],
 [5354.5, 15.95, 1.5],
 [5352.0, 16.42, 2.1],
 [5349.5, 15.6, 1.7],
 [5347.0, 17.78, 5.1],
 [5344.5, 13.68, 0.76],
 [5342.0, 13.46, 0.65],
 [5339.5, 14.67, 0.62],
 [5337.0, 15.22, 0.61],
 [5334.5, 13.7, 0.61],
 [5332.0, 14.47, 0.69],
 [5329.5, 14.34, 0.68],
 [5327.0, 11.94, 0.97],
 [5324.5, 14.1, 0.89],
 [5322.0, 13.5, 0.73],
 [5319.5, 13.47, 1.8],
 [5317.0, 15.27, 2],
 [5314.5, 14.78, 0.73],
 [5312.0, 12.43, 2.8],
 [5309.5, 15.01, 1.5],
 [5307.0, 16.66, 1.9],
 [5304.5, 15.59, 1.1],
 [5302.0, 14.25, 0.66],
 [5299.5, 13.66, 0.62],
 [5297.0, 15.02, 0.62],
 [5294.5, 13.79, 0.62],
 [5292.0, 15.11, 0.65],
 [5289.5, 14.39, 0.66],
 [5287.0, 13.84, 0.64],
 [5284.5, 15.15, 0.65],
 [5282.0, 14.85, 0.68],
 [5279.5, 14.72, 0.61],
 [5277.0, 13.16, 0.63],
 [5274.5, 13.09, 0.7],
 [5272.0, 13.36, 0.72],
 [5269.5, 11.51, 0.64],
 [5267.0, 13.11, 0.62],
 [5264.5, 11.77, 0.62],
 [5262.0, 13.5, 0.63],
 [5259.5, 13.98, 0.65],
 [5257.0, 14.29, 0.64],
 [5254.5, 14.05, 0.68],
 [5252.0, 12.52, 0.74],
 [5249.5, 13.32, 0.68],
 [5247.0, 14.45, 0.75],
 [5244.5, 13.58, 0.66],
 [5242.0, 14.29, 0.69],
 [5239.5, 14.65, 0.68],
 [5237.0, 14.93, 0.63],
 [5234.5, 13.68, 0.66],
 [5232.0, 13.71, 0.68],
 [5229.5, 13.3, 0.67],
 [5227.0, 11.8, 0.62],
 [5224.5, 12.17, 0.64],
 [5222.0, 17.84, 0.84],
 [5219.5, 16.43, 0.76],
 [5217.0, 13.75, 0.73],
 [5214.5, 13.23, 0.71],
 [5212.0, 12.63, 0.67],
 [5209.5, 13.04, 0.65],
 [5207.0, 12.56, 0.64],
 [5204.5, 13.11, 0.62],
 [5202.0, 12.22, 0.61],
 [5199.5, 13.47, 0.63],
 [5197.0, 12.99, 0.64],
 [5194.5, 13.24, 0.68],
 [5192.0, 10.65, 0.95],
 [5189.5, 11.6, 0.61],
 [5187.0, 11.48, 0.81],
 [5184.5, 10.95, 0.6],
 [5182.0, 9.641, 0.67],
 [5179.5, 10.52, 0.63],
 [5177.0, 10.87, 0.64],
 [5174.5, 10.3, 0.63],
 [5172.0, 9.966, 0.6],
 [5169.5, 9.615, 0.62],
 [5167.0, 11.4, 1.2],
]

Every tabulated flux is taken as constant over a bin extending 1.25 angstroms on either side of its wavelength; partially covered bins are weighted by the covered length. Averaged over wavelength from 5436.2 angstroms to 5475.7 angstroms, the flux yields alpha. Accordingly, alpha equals 14.2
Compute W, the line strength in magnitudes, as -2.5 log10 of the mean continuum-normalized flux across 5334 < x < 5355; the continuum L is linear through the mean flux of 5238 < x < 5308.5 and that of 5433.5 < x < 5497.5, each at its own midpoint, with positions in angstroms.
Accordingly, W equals -0.08 mag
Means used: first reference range 14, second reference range 14.3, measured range 15.2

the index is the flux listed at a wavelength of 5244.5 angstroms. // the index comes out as 13.58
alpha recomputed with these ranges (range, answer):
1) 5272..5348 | 14.3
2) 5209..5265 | 13.8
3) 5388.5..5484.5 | 14.2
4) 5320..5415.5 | 14.5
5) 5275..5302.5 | 14.3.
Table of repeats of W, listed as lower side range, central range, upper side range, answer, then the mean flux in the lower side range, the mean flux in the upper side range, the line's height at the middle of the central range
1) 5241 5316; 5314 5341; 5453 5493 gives -0.01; 14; 14.2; 14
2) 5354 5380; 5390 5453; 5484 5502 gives 0.03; 14.8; 14.4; 14.6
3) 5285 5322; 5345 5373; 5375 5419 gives -0.07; 14.5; 14.4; 14.4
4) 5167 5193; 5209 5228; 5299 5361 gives -0.19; 10.6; 14.7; 11.6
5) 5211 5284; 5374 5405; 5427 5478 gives -0.03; 13.7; 14.2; 14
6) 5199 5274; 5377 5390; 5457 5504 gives -0.07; 13.5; 14.1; 13.9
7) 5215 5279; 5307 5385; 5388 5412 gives -0.06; 13.7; 14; 13.9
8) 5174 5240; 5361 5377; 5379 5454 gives -0.05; 12.8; 14.3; 14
